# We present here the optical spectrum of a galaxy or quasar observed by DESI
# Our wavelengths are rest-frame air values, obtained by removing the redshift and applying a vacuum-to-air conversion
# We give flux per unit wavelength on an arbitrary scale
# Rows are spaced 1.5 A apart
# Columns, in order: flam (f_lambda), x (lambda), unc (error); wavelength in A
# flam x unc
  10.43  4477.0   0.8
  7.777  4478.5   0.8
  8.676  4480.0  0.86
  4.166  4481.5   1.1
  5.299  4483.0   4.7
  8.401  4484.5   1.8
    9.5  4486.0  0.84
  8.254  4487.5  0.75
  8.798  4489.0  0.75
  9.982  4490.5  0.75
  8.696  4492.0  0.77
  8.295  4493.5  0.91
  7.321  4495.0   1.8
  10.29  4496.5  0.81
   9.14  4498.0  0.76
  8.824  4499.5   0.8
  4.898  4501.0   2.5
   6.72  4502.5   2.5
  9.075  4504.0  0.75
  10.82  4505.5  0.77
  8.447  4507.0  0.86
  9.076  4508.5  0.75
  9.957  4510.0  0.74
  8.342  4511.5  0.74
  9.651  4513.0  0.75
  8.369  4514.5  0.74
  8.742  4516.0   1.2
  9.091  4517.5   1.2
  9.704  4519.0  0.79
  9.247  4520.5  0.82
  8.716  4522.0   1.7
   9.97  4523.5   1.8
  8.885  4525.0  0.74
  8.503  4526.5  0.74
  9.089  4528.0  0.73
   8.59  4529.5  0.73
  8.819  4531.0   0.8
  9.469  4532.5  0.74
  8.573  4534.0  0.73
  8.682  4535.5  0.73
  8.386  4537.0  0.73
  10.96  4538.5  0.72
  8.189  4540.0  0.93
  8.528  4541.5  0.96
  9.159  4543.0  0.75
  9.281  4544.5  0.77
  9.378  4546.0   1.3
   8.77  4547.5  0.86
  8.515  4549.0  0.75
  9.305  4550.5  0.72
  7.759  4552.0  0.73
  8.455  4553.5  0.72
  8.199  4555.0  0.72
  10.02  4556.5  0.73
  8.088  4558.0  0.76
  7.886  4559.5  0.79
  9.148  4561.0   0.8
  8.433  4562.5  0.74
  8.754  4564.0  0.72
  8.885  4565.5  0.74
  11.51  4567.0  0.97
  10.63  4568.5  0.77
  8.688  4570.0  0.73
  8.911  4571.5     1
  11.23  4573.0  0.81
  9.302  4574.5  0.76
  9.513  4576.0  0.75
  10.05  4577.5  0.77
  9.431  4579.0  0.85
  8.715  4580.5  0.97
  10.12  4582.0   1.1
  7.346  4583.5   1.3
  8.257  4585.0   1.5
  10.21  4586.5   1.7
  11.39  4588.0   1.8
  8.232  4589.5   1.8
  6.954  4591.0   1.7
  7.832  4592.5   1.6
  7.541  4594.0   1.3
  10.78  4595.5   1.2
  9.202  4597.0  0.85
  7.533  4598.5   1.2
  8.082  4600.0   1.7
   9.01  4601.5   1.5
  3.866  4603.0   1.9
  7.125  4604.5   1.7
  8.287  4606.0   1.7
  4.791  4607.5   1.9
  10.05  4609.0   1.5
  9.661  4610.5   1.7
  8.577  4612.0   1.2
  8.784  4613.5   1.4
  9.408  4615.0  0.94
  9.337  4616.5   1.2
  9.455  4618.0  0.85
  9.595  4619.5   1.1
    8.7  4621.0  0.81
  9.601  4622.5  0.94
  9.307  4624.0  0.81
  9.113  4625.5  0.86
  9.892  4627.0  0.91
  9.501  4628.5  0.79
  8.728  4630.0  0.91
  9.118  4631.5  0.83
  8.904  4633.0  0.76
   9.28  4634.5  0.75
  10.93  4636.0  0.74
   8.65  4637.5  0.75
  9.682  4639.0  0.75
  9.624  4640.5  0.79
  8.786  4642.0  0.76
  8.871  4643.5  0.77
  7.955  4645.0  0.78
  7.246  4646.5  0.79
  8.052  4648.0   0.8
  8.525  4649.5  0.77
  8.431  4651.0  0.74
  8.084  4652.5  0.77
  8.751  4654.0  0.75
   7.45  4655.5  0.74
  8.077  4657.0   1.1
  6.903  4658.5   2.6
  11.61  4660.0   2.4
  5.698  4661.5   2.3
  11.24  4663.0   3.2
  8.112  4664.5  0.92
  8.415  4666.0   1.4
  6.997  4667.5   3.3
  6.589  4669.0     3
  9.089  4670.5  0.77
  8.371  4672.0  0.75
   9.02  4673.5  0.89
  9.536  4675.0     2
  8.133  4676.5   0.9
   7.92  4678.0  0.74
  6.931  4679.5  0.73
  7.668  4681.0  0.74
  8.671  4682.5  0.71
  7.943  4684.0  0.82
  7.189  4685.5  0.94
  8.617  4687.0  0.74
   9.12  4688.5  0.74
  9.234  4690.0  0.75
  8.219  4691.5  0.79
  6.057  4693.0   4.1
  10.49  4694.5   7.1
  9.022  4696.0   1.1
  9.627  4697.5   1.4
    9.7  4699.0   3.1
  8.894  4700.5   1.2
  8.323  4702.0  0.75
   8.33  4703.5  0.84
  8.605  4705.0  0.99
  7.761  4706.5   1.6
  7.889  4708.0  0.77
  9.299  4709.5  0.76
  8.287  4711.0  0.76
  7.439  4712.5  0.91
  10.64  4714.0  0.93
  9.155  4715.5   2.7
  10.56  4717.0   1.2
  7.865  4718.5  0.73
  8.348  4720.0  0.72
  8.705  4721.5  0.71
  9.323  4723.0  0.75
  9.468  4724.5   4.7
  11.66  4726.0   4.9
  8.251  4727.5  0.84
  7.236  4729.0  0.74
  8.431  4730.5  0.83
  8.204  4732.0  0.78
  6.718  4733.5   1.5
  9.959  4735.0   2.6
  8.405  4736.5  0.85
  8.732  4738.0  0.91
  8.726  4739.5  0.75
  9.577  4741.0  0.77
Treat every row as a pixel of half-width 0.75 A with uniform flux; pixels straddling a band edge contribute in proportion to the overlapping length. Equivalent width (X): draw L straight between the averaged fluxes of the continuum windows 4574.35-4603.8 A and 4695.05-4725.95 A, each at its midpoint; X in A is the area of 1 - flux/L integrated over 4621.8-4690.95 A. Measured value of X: 1.6 A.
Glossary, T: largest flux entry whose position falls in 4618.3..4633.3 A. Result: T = 9.892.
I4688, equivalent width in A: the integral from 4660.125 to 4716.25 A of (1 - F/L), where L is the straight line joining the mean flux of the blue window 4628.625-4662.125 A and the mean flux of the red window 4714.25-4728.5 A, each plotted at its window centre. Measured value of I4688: 3.25 A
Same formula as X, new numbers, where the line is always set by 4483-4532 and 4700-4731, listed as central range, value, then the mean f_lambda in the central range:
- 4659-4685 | 1.4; 8.32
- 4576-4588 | -0.7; 9.32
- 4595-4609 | 1.7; 7.7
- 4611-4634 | -1.1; 9.21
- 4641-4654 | 0.7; 8.3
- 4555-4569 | -0.6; 9.18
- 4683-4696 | 0.6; 8.4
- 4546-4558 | 0.1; 8.72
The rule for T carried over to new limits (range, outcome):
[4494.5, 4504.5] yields 10.29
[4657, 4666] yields 11.61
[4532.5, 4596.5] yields 11.51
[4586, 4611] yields 11.39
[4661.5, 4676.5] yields 11.24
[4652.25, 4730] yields 11.66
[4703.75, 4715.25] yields 10.64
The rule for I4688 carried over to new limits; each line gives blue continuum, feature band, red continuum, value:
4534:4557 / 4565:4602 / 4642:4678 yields -2.0 A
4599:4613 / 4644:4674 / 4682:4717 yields 0.1 A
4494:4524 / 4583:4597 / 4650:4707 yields -0.3 A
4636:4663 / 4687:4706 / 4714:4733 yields 0.1 A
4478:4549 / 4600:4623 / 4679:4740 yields 0.7 A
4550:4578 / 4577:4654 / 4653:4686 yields -0.4 A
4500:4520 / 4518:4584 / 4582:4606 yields -4.7 A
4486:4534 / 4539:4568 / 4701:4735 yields -0.3 A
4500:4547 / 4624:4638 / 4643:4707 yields -1.4 A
